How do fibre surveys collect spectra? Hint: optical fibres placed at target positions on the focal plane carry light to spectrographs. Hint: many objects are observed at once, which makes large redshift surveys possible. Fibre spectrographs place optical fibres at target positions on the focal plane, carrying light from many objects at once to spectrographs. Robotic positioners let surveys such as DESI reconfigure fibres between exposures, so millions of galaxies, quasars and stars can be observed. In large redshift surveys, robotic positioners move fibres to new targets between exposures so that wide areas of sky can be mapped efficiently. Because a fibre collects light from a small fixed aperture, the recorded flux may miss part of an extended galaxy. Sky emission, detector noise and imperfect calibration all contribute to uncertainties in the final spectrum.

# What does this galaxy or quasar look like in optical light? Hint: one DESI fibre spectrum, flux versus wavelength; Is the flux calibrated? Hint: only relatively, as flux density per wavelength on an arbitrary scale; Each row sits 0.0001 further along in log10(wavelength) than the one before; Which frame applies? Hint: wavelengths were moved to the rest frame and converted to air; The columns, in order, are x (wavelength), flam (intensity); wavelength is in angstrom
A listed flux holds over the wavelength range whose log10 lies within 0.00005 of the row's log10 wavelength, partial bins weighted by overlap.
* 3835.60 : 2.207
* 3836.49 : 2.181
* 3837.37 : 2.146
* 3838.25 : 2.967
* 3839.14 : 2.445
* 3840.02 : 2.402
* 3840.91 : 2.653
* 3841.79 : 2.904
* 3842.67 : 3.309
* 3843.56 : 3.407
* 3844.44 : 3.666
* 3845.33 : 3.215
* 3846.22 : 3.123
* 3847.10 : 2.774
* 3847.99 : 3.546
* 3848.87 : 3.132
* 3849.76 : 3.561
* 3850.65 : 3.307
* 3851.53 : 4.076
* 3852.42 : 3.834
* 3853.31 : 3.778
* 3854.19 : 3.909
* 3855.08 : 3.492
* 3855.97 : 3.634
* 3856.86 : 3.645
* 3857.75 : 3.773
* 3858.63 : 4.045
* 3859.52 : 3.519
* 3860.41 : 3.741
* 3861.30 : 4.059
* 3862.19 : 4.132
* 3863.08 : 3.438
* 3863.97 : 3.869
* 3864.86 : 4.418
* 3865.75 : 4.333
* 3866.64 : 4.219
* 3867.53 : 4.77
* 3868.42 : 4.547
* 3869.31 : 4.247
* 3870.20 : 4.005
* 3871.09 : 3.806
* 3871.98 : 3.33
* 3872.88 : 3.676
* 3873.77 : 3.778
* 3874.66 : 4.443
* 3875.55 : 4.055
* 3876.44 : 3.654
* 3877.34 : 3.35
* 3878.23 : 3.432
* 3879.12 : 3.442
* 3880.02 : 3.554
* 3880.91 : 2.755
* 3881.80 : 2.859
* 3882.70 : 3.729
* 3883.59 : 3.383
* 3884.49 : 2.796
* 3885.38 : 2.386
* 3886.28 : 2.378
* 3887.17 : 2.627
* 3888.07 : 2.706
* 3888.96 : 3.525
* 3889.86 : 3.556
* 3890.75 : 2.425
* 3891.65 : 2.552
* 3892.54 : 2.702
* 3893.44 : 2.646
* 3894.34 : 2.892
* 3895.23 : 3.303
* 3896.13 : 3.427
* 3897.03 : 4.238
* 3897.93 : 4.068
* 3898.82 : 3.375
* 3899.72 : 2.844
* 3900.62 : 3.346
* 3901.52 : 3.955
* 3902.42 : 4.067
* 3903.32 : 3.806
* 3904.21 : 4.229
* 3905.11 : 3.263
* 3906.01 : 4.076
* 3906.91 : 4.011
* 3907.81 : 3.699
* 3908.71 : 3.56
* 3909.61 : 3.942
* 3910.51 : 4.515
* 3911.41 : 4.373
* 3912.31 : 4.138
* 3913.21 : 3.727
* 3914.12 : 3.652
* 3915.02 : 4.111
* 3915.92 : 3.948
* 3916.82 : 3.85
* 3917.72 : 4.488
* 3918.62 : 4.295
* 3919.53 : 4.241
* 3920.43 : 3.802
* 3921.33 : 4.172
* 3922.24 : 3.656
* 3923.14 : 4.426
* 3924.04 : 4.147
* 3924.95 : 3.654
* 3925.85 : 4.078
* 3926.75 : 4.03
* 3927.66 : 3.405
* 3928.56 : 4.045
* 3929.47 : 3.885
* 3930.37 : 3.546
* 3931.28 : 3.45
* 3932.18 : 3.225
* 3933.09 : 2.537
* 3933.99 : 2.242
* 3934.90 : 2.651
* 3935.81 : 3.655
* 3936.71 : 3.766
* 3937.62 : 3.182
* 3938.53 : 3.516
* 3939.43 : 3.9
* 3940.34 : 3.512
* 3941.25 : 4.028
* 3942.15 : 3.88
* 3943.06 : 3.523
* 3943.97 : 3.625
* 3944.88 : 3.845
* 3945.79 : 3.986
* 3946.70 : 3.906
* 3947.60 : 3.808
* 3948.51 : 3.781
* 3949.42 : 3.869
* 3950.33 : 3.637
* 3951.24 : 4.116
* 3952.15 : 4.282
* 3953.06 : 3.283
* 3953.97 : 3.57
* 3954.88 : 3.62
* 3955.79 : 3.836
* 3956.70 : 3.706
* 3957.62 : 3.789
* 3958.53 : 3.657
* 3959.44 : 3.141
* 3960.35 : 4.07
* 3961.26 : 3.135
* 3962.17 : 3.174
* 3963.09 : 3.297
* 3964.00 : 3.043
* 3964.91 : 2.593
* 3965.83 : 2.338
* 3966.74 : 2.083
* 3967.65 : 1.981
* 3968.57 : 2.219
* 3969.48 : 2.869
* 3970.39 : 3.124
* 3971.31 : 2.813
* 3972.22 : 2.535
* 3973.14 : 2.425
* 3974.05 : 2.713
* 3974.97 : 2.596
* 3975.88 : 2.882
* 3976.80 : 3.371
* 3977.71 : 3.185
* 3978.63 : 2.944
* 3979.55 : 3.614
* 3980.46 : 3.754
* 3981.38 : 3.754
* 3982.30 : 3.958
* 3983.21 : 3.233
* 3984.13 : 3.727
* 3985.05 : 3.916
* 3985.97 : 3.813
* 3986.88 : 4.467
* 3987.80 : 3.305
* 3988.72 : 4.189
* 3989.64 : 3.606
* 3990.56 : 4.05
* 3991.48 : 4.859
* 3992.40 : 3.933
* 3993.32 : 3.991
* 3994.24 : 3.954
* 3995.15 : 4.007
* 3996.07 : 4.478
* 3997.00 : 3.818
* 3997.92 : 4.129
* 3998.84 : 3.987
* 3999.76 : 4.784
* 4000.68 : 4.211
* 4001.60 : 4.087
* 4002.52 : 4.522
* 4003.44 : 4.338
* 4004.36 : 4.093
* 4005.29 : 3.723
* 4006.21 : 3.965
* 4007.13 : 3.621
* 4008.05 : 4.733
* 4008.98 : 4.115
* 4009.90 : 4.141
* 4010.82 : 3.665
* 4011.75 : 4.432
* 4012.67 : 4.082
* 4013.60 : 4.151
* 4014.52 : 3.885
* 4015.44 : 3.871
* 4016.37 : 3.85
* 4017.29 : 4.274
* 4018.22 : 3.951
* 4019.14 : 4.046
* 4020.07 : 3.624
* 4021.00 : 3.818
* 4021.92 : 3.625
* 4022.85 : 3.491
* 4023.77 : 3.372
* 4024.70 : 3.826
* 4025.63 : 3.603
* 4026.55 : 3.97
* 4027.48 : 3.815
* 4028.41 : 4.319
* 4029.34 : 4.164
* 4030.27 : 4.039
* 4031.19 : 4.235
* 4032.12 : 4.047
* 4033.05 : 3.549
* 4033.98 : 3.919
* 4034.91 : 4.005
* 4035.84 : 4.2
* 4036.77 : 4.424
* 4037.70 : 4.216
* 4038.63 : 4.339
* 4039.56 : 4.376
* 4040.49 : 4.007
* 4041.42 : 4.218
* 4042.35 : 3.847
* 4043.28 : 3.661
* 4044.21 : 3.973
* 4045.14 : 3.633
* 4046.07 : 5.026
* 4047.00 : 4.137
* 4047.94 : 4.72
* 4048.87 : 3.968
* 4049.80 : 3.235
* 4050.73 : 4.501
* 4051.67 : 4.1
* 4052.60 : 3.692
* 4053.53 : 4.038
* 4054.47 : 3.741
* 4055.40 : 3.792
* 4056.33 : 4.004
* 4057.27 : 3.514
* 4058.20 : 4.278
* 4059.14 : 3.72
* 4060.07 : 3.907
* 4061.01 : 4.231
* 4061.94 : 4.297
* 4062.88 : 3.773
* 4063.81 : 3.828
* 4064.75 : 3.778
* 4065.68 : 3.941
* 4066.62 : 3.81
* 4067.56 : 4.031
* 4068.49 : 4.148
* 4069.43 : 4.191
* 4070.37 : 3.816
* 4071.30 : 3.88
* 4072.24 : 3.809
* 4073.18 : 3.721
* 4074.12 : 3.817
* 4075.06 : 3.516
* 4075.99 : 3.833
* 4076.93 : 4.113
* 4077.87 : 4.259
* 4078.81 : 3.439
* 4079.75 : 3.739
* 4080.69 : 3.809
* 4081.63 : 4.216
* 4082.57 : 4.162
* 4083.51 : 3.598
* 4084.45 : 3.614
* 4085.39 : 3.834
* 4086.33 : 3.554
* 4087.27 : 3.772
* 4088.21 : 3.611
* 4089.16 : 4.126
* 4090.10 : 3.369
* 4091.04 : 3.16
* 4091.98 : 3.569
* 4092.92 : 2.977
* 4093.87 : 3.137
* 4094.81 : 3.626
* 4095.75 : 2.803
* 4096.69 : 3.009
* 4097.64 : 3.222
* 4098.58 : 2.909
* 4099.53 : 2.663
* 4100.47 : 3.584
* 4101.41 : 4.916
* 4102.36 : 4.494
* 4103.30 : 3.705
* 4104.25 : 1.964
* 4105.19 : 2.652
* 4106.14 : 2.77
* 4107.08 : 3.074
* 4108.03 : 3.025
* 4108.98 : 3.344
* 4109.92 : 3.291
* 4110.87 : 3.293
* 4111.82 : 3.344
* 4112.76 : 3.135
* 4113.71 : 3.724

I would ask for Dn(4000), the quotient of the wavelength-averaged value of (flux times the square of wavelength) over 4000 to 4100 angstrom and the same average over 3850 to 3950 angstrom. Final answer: 1.1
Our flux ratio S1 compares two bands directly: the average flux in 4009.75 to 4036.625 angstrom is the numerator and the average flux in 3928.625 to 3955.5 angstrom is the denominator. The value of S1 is 1.1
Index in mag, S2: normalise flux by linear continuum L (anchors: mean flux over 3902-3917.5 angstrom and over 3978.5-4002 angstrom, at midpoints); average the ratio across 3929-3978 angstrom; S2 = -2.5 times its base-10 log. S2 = 0.20 mag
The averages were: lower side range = 3.95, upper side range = 3.96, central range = 3.3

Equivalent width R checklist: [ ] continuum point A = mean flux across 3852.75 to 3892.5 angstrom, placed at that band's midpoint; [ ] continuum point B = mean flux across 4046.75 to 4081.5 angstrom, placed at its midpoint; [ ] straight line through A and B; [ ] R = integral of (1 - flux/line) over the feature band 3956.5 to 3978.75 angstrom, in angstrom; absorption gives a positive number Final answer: 4.80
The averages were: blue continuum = 3.58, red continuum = 3.92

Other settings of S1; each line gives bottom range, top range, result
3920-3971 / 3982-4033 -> 1.15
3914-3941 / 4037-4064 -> 1.09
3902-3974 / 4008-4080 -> 1.11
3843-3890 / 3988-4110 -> 1.07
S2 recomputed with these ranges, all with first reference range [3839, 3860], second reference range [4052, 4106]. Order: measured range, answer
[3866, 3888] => -0.03 mag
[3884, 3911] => 0.03 mag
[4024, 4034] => -0.09 mag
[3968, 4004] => -0.02 mag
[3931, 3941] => 0.08 mag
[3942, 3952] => -0.09 mag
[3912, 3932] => -0.13 mag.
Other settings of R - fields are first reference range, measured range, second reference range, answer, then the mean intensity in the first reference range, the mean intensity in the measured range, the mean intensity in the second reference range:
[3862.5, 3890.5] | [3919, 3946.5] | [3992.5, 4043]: 0.7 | 3.58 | 3.66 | 4.03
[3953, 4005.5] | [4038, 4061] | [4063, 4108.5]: -2.9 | 3.52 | 4.02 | 3.6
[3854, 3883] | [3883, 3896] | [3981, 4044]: 3.3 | 3.81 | 2.87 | 4.01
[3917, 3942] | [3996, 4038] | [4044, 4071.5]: -1.4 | 3.69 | 4.02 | 3.99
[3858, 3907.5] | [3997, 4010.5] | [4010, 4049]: -0.8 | 3.56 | 4.16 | 4.01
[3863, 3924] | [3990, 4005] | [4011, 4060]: -1.1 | 3.67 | 4.19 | 3.98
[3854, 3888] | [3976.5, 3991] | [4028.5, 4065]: 0.8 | 3.65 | 3.68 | 4.03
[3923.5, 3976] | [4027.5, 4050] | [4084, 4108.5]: -5.0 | 3.37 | 4.1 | 3.35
